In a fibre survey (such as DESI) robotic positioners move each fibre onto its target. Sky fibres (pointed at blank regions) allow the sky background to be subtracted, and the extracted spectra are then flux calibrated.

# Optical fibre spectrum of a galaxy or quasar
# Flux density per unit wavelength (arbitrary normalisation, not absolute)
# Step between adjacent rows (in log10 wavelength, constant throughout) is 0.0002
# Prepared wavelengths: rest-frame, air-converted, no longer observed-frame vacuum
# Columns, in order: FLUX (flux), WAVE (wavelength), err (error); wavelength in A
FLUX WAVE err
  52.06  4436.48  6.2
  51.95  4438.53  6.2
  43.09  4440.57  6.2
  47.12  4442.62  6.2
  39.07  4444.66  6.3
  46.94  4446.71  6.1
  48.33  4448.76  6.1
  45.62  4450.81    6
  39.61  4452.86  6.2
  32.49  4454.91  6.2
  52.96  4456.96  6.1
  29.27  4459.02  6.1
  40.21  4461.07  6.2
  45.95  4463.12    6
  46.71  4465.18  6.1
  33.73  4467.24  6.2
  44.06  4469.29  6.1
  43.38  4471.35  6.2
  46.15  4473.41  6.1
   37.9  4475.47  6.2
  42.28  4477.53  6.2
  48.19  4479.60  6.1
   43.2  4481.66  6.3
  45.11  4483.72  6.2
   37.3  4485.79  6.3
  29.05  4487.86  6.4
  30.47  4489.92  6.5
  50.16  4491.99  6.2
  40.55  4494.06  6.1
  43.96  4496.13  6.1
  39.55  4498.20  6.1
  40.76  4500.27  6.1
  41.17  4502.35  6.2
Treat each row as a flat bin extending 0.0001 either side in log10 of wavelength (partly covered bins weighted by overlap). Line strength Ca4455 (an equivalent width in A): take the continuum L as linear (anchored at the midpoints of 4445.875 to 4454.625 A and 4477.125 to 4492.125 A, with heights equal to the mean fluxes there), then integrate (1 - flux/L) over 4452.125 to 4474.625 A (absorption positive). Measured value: 0.6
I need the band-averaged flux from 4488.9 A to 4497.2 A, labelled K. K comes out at 41.3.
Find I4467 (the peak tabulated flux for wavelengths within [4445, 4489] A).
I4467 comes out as 52.96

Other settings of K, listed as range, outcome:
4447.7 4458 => 43.8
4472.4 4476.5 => 42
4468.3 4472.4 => 43.7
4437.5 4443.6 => 47.3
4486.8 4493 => 36.5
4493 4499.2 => 41.4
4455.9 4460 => 41.1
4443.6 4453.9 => 43.9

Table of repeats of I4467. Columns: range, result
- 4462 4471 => 46.71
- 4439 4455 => 48.33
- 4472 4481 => 48.19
